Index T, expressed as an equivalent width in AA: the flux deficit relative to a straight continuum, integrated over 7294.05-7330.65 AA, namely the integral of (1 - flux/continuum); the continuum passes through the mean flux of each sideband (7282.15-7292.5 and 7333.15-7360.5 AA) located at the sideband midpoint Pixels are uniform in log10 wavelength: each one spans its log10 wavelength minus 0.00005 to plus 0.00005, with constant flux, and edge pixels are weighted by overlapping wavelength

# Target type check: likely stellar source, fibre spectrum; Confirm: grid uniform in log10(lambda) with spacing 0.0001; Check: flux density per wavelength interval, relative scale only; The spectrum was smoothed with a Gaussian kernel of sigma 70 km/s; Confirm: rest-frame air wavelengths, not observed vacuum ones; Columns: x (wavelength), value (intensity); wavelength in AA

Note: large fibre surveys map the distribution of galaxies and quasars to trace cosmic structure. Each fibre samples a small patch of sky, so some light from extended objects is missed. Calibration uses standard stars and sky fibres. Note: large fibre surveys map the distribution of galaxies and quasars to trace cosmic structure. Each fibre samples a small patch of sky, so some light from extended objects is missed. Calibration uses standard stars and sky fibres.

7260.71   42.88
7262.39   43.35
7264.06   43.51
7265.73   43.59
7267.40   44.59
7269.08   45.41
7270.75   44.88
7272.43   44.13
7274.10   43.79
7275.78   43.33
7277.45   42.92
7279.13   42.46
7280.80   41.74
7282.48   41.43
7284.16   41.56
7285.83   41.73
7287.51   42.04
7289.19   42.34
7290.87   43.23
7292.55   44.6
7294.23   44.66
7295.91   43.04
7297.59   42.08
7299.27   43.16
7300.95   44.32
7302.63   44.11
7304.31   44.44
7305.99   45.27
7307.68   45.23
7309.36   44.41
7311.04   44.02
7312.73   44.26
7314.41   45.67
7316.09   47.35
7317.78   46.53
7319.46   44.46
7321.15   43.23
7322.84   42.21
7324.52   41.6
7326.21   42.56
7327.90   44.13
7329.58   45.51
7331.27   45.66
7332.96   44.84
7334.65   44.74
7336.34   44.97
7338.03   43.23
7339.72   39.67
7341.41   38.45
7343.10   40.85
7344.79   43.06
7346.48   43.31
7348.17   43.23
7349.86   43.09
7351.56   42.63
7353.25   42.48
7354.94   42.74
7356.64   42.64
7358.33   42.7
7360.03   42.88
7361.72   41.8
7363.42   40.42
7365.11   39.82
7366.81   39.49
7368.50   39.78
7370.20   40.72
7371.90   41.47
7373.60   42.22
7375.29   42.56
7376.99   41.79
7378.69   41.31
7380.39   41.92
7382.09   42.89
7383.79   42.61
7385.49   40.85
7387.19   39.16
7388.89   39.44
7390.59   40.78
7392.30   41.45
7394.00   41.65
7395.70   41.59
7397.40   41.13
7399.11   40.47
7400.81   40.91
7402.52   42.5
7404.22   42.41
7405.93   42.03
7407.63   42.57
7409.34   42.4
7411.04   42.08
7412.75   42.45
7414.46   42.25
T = -1.55 AA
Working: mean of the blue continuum 42.3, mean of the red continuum 42.6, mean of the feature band 44.2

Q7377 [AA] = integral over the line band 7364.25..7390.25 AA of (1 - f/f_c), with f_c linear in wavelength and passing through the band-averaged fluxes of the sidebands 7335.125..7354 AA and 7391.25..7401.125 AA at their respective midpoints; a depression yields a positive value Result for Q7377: 0.3 AA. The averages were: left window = 42.3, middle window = 41.1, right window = 41.2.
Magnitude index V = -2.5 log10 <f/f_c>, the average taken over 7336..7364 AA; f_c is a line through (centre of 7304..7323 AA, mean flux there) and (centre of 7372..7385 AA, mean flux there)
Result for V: 0.03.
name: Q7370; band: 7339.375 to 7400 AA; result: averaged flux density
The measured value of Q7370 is 41.5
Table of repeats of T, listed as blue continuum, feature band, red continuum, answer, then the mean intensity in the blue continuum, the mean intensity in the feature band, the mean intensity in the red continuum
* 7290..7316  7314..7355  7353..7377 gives -0.53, 44.3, 43.4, 41.5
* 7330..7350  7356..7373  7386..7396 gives 0.28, 43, 41.2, 40.6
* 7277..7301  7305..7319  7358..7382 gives -0.99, 42.7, 45.3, 41.4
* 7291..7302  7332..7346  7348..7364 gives 0.09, 43.6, 42.5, 42.4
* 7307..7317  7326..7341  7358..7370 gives -0.14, 45.2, 43.8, 40.9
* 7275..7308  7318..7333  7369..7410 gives -0.45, 43.2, 43.9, 41.5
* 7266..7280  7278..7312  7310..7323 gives 0.84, 43.9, 43.3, 44.8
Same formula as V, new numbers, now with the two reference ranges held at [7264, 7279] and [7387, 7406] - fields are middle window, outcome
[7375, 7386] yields -0.01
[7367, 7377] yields 0.01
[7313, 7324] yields -0.05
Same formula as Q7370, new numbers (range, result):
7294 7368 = 43.3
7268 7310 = 43.4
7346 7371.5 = 41.8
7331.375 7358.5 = 42.7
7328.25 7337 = 45.1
